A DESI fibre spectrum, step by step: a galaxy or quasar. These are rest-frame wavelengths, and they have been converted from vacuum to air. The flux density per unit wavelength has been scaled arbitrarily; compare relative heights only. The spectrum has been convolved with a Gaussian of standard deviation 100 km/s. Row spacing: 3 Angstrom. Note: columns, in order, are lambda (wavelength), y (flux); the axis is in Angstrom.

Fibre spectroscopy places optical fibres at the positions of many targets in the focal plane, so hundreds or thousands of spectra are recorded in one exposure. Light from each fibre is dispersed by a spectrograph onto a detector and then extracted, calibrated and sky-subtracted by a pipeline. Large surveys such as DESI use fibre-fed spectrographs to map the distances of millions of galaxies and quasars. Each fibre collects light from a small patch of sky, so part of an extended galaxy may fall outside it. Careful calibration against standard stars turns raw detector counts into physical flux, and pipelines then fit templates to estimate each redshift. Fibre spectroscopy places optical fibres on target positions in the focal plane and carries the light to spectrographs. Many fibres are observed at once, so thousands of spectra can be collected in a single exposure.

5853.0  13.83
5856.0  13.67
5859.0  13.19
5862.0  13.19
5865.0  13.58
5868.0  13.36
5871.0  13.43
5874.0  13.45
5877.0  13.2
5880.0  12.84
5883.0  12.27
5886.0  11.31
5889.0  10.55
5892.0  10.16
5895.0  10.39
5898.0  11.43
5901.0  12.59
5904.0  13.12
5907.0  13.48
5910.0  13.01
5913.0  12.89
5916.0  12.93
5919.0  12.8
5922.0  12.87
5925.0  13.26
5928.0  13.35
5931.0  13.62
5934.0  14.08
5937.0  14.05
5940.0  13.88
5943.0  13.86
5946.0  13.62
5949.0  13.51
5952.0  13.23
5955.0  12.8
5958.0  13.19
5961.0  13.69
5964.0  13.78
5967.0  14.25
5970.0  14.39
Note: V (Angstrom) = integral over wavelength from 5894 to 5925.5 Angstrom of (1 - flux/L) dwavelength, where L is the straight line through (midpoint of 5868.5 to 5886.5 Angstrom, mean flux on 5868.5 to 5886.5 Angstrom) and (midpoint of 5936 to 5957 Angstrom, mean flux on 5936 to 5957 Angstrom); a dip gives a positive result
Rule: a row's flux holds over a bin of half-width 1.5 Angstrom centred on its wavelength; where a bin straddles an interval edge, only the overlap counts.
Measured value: 1.3 Angstrom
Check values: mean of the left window 12.9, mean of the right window 13.5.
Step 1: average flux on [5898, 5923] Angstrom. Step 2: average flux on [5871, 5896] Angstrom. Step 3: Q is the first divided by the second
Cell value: 1.1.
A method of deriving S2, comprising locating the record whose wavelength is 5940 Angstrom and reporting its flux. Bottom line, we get 13.88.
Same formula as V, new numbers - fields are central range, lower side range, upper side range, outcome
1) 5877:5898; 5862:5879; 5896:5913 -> 2.62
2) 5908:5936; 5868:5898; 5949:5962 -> -1.22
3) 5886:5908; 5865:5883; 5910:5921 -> 2.39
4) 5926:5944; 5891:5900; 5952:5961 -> -2.15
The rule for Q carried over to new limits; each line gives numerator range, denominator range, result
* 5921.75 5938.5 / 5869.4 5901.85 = 1.14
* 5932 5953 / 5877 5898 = 1.21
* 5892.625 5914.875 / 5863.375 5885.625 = 0.94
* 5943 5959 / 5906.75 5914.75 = 1.02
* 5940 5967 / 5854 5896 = 1.08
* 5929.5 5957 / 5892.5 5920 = 1.10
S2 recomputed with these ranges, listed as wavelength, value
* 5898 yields 11.43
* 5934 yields 14.08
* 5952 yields 13.23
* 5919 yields 12.8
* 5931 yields 13.62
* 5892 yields 10.16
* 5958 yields 13.19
